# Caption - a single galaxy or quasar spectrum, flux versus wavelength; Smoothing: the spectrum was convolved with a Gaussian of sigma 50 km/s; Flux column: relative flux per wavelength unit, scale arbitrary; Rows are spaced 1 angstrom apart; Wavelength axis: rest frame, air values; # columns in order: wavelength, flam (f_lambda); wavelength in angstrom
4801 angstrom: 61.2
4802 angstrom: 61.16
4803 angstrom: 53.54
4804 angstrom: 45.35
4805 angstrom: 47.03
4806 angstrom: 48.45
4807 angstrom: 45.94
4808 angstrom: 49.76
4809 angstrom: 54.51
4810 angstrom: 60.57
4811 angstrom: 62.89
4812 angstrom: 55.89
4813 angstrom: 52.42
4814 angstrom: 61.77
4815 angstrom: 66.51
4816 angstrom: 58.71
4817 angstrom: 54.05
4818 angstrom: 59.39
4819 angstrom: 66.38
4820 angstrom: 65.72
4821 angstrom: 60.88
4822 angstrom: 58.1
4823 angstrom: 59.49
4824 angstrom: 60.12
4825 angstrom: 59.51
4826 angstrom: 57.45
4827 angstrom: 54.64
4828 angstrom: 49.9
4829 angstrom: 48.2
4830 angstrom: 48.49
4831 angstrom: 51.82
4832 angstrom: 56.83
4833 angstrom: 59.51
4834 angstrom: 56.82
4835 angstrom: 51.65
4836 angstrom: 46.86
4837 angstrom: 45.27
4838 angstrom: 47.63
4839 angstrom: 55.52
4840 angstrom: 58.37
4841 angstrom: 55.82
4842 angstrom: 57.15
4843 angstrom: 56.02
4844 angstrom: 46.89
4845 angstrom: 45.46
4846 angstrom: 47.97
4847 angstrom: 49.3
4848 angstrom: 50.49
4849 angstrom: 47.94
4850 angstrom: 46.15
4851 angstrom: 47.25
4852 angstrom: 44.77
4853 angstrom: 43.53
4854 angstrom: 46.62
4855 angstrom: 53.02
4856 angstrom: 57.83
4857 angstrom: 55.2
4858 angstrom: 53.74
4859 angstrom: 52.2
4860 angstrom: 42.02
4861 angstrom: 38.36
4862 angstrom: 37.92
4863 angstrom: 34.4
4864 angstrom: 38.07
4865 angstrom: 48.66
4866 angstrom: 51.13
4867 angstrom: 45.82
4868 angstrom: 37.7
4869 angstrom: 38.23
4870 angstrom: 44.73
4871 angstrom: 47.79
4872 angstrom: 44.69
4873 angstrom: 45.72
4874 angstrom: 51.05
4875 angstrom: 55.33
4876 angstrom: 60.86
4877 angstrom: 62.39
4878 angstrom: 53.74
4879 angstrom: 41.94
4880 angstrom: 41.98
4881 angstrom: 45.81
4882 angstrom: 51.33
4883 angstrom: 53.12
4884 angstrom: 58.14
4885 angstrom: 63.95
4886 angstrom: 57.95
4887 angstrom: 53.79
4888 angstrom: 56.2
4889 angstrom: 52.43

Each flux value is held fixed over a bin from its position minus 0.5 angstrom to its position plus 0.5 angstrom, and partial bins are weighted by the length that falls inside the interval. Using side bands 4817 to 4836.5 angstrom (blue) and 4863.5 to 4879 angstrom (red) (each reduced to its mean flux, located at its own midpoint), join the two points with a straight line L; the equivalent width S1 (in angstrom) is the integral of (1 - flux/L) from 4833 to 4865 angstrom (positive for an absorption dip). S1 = 2.11 angstrom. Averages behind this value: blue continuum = 56.3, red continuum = 48.2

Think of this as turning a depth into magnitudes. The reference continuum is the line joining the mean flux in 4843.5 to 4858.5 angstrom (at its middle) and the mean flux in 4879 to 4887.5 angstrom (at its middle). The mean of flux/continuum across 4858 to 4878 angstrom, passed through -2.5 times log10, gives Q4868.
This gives 0.10 mag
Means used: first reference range 49.1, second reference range 52.6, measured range 46.5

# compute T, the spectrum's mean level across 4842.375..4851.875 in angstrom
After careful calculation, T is 48.6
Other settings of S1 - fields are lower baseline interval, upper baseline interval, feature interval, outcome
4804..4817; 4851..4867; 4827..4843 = -0.7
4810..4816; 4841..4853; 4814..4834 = -0.5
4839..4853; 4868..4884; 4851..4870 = 1.6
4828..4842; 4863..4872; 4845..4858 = -0.3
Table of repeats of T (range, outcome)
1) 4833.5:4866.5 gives 48.8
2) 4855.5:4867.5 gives 46.3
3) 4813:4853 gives 54.1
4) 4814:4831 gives 57.9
